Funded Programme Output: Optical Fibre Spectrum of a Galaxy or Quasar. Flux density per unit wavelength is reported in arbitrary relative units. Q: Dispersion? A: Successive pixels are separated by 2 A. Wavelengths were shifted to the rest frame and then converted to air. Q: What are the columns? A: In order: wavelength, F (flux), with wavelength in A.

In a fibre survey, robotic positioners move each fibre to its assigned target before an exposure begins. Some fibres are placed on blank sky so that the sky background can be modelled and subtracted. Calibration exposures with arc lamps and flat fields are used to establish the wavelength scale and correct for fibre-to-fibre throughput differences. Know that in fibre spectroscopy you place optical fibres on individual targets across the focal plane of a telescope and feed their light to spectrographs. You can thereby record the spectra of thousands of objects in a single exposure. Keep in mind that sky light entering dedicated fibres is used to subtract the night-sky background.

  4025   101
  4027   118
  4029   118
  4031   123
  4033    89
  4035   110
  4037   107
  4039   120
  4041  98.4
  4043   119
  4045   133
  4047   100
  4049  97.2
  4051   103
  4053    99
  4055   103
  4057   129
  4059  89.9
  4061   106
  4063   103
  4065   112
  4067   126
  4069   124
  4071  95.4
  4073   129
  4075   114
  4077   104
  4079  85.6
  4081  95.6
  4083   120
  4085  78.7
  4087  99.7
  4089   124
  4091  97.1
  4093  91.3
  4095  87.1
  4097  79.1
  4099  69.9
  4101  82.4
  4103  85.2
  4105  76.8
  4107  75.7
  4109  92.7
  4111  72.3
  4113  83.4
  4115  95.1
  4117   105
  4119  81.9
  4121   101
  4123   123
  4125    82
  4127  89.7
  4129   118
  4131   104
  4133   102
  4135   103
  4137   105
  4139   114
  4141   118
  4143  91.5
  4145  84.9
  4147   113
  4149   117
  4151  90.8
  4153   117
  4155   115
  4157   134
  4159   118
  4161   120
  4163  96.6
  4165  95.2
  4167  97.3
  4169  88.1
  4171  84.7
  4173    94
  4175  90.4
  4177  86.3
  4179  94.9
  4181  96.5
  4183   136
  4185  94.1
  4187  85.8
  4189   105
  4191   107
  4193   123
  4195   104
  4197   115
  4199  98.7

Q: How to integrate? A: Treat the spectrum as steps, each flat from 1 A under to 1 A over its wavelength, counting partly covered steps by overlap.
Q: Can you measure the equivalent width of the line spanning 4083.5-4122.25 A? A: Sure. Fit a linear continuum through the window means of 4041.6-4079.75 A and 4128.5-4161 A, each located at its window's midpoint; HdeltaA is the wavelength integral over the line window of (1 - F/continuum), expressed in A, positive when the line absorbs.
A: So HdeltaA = 7.2 A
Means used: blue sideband 109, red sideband 109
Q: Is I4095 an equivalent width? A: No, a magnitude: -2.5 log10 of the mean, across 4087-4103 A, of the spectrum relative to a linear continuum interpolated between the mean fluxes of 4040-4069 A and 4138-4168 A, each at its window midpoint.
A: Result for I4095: 0.20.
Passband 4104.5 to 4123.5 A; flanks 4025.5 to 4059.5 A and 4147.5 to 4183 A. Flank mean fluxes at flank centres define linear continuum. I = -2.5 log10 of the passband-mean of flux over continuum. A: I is 0.173 mag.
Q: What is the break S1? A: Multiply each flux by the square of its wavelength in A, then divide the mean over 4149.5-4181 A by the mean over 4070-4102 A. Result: 1.09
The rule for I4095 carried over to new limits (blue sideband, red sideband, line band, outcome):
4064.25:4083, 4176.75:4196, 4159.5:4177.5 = 0.10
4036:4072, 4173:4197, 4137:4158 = -0.05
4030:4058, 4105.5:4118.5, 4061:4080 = -0.10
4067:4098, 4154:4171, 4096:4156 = 0.09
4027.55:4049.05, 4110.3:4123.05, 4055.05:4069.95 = -0.07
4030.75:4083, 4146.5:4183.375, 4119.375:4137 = 0.03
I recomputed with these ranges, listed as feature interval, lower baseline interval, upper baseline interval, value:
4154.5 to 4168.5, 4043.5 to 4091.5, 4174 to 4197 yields -0.06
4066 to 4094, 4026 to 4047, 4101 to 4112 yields -0.14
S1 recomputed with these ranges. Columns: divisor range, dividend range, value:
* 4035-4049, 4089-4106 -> 0.79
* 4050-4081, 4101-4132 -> 0.88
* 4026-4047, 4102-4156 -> 0.91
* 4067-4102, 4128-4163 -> 1.13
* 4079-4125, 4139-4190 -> 1.16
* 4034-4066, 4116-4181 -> 0.99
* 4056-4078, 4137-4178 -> 0.96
